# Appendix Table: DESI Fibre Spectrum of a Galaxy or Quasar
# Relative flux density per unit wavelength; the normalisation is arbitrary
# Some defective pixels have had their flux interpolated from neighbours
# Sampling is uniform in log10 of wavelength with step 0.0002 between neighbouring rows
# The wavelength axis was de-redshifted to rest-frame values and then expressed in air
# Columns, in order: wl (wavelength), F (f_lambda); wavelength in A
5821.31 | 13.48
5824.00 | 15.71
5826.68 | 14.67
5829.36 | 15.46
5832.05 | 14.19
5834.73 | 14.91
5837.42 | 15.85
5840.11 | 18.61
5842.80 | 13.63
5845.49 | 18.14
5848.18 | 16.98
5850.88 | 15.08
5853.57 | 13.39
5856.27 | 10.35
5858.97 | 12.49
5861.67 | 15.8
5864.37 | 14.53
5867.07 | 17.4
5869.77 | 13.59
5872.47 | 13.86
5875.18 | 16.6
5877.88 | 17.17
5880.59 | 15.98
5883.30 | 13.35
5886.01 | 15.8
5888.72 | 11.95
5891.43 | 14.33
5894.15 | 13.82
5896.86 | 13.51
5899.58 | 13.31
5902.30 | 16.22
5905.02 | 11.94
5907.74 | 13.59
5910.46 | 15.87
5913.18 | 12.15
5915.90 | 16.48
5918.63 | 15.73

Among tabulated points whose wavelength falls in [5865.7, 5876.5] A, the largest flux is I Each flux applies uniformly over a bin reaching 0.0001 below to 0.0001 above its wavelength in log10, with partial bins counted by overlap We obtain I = 17.4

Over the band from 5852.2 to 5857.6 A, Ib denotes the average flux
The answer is 11.9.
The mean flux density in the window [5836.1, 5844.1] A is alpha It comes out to 16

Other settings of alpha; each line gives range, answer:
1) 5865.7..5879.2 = 15.7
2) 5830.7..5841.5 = 15.9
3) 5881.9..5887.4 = 14.6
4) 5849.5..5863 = 13.4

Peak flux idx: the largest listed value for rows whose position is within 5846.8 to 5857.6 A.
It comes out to 16.98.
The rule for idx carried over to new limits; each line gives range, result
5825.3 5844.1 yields 18.61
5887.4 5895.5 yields 14.33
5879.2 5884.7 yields 15.98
